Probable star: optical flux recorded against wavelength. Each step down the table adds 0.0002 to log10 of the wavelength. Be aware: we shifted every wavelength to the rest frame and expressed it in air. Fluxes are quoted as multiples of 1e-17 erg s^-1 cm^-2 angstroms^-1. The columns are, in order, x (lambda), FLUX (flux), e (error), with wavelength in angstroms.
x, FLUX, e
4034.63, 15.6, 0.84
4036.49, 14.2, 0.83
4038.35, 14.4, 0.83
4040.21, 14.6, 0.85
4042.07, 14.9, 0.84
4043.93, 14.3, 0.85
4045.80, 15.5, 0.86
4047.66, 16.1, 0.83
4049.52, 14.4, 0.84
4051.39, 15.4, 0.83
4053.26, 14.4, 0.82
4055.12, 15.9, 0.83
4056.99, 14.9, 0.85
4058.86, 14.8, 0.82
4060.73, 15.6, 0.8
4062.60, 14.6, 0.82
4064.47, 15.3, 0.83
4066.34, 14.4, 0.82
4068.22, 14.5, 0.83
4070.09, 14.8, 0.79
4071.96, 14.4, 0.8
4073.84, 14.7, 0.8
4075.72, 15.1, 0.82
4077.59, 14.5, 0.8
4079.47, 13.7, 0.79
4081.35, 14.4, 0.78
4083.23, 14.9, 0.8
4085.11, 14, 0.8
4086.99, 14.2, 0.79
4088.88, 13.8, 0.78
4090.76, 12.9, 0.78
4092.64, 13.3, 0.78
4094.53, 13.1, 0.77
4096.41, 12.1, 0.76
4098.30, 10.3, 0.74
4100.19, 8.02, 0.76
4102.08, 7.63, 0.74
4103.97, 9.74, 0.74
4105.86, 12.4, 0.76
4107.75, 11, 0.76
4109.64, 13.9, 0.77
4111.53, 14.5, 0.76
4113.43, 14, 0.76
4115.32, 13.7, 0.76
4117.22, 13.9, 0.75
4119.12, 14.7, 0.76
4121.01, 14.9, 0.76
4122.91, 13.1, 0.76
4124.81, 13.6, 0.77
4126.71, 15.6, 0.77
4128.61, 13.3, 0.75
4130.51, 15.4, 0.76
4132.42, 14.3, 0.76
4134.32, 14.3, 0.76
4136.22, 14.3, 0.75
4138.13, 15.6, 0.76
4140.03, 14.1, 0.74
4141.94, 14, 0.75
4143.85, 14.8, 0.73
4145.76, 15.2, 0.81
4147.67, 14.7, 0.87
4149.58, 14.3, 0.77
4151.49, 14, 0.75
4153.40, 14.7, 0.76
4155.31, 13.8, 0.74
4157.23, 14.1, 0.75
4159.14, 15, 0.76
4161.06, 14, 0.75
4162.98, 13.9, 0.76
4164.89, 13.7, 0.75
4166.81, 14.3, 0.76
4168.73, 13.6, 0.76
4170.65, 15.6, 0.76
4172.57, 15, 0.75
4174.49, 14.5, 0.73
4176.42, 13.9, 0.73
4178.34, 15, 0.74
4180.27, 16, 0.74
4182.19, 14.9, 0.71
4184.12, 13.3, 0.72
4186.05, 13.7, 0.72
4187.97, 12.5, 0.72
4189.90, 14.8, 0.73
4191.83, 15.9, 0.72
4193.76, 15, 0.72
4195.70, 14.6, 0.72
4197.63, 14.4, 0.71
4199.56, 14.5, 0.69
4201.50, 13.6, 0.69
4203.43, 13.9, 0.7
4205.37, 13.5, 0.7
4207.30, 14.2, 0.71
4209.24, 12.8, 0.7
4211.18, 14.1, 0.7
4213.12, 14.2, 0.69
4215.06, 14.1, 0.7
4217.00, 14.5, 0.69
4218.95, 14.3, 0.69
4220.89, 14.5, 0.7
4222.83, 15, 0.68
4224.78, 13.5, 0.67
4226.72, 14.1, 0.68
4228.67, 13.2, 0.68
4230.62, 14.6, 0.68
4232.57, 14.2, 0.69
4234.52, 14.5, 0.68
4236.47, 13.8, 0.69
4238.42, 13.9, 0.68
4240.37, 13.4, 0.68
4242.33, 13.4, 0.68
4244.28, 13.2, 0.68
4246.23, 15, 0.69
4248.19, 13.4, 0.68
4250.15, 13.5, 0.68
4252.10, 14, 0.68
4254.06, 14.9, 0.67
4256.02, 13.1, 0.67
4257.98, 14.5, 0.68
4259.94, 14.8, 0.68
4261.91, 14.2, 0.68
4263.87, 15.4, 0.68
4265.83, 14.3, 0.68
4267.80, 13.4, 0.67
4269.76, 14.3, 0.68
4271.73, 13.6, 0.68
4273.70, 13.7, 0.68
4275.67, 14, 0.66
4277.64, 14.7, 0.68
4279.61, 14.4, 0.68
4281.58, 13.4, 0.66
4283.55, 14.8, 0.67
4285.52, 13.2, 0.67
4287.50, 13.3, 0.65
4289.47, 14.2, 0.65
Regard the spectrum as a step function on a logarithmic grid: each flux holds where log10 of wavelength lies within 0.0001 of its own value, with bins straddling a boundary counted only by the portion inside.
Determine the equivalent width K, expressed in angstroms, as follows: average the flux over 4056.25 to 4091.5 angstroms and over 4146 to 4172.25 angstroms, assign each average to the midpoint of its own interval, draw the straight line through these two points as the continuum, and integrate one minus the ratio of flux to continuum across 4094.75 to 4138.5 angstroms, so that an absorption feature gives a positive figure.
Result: 4.2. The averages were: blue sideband 14.5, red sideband 14.3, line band 13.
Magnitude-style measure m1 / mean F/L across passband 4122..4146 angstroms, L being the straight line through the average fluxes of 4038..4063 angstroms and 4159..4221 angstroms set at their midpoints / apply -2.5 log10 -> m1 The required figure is 0.01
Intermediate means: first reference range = 15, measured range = 14.4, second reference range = 14.3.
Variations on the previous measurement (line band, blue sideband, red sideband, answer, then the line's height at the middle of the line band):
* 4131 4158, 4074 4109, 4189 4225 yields -0.09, 13.4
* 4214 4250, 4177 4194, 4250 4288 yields 0.02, 14.3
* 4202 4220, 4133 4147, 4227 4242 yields 0.01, 14.1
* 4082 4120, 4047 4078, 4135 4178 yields 0.17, 14.7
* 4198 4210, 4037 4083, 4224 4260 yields 0.02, 14.1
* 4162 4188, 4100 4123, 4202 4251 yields -0.08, 13.3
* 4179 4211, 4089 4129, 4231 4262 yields -0.06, 13.5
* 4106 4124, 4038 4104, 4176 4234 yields 0.03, 14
